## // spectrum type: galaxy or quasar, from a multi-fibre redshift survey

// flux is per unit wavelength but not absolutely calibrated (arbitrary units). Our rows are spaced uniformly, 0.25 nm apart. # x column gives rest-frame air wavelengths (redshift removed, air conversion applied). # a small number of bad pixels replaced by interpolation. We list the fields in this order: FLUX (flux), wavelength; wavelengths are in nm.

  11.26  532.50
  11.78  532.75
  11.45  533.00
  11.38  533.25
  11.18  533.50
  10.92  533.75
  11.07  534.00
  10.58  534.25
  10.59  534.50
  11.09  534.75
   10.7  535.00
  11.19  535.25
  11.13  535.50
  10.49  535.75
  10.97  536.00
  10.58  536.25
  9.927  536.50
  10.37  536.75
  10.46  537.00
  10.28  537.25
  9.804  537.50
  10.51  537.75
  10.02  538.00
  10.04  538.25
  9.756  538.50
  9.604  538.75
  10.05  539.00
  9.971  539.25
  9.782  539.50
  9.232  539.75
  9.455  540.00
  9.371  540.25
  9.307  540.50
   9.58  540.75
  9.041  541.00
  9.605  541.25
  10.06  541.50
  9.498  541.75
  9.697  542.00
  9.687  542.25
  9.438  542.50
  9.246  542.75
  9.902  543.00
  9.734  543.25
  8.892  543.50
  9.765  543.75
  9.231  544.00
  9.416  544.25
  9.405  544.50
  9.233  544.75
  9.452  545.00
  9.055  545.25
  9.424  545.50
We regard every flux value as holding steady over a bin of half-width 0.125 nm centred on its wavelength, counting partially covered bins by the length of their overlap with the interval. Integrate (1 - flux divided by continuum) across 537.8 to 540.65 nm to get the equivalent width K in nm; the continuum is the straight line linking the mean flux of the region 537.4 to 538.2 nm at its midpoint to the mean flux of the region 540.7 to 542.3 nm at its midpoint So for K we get 0.06 nm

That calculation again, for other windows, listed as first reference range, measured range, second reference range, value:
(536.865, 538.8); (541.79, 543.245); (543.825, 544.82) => -0.01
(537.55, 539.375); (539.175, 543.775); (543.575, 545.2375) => 0.07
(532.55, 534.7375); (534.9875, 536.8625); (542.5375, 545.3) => 0.01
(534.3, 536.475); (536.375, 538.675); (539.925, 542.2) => 0.04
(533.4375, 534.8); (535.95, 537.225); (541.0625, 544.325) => 0.01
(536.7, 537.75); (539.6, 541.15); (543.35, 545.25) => 0.08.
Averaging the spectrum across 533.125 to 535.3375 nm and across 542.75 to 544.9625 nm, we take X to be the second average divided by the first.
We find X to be 0.86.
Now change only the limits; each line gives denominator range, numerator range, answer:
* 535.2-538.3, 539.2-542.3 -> 0.91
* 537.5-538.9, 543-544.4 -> 0.95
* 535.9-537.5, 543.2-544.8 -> 0.90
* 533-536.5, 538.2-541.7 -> 0.88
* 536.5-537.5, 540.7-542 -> 0.93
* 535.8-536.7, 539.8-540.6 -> 0.89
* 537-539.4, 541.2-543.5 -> 0.96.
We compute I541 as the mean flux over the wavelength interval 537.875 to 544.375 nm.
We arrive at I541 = 9.59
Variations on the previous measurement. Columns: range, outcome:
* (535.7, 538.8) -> 10.2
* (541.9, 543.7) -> 9.52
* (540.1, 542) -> 9.51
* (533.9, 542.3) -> 10.1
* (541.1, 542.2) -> 9.7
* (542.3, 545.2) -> 9.43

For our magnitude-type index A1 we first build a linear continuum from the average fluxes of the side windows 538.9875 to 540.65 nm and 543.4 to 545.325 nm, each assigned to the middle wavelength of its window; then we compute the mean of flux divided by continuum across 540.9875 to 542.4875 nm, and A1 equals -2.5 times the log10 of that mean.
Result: -0.019 mag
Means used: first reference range 9.56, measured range 9.63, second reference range 9.32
